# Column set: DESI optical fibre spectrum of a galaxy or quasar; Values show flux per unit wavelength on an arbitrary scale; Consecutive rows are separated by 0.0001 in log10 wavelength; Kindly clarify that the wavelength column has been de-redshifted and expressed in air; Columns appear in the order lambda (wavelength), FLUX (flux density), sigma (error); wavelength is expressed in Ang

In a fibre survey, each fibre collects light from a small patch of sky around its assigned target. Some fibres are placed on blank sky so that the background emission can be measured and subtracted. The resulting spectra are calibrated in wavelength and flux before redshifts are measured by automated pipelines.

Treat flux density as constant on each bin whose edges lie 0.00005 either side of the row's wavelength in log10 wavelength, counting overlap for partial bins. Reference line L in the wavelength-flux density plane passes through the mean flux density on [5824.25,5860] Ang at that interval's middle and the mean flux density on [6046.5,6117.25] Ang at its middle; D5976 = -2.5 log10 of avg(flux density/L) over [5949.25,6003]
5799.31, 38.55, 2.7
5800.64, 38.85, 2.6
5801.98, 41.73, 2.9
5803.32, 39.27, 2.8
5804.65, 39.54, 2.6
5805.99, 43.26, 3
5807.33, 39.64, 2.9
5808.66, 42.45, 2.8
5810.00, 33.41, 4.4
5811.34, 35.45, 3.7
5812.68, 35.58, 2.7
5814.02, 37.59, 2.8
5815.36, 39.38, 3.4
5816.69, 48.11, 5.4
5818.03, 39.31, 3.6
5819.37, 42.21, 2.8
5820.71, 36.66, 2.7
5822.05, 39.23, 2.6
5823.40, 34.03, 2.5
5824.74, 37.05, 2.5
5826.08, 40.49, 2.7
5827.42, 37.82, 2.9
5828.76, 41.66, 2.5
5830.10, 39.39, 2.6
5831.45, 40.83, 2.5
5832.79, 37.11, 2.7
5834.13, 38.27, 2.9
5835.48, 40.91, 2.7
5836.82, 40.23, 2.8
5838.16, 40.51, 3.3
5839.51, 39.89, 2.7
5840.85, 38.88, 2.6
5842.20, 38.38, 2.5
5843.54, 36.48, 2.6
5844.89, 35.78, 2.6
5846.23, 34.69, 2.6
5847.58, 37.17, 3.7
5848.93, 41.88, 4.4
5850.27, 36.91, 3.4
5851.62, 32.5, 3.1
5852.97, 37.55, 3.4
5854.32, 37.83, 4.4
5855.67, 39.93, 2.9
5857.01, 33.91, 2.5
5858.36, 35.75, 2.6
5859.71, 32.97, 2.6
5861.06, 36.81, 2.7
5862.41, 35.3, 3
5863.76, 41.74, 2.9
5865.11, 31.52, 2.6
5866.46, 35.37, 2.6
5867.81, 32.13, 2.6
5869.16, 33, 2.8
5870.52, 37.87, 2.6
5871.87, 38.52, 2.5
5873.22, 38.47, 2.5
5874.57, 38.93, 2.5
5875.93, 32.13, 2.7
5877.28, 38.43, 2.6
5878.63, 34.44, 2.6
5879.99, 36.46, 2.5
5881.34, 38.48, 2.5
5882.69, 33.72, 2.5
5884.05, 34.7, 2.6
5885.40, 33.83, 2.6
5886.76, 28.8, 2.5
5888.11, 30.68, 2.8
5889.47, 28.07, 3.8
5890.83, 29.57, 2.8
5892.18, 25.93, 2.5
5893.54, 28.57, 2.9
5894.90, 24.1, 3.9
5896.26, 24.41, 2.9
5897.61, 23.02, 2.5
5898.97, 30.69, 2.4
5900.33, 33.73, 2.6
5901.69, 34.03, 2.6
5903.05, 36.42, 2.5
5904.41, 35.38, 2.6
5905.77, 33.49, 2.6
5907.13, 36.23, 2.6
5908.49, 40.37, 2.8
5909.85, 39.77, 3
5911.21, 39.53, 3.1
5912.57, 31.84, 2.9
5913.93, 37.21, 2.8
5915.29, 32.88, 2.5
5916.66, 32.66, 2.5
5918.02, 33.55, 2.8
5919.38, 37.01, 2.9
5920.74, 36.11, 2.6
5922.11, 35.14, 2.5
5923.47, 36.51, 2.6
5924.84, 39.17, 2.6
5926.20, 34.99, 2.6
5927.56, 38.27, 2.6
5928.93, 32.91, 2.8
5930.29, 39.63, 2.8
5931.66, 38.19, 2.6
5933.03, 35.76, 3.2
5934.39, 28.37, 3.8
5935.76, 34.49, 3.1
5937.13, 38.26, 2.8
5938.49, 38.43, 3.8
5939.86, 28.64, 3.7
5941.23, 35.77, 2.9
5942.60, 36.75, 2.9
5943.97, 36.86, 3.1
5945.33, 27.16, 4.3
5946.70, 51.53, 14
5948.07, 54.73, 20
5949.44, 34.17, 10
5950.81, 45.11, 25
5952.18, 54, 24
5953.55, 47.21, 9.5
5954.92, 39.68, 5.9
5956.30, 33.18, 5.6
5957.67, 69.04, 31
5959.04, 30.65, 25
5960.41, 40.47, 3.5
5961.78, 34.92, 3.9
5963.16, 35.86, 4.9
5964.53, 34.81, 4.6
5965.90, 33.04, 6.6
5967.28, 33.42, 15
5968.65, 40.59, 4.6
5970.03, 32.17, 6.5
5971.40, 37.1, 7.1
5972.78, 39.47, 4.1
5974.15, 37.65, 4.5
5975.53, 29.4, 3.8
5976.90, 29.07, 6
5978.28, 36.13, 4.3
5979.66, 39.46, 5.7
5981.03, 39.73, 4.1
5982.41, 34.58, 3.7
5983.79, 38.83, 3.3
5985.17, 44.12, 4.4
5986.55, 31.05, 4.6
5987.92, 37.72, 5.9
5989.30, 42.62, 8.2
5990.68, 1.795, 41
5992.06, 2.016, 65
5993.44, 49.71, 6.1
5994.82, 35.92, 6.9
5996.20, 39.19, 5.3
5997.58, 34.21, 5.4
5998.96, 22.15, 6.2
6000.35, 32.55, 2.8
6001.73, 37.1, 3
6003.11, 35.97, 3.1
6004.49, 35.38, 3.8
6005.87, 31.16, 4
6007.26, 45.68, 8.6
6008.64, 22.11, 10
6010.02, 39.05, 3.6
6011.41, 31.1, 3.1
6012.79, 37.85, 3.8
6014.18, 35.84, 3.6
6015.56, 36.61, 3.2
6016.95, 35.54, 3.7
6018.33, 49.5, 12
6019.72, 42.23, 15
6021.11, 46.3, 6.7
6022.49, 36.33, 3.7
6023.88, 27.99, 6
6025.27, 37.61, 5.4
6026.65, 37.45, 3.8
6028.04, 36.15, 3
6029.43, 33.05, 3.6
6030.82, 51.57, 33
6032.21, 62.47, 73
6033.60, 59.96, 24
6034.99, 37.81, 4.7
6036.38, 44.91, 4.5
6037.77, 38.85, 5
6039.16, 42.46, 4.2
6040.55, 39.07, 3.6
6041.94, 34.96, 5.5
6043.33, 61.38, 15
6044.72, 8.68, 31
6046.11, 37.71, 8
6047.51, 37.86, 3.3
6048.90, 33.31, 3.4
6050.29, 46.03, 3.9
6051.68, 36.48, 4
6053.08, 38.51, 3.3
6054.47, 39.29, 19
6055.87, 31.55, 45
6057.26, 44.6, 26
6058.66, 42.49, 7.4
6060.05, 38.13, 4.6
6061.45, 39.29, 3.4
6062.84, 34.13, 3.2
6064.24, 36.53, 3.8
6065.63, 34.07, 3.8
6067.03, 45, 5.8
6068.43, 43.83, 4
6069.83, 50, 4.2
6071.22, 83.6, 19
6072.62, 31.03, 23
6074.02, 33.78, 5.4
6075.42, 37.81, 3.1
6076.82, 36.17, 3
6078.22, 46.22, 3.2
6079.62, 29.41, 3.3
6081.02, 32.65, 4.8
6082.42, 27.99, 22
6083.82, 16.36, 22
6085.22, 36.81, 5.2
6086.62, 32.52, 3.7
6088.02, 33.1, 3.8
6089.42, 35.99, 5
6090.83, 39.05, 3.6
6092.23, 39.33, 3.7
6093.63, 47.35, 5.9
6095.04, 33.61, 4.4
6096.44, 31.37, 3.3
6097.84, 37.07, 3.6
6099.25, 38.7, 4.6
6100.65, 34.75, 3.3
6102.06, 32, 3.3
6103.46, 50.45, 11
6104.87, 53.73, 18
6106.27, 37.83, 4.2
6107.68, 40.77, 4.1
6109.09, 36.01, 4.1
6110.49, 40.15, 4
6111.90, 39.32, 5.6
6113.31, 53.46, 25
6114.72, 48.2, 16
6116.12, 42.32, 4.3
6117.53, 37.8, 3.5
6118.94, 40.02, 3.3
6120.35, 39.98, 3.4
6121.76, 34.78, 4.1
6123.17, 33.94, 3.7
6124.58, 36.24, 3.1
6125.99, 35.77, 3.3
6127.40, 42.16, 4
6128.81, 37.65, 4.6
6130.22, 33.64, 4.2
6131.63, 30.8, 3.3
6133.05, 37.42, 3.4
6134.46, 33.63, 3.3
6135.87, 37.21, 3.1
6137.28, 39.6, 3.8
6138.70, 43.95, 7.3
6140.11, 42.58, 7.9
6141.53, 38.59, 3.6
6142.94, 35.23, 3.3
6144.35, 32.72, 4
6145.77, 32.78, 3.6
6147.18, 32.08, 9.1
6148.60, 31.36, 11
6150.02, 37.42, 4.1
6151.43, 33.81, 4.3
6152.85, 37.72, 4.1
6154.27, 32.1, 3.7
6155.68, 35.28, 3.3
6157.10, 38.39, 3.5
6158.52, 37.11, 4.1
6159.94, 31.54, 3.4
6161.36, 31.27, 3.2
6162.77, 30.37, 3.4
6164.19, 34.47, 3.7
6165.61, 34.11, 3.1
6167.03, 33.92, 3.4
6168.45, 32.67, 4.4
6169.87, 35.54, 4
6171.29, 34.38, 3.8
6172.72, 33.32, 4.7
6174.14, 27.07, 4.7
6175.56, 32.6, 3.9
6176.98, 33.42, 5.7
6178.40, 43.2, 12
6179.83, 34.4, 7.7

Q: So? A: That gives 0.07 mag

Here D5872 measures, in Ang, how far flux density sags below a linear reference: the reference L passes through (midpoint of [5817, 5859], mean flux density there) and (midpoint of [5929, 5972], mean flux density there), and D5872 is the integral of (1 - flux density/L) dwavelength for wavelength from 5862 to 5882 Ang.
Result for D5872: 1.13 Ang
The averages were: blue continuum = 38.3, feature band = 36.2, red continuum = 38.6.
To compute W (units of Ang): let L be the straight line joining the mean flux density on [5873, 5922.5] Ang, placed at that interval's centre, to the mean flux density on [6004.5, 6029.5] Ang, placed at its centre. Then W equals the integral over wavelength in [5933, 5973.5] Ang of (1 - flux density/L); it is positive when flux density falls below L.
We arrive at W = -4.4 Ang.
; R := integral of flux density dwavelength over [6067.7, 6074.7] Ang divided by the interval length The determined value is 48.5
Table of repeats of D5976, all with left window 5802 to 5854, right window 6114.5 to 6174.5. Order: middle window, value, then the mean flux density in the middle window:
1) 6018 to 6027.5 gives -0.07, 39.2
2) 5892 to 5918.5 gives 0.16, 32.8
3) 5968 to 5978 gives 0.07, 35.1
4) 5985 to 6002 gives 0.20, 31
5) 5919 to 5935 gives 0.05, 36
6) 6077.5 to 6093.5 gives 0.07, 34.1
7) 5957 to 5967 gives -0.06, 39.5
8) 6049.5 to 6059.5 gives -0.09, 39.8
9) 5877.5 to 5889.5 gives 0.14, 33.7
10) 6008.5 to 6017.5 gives 0.07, 34.7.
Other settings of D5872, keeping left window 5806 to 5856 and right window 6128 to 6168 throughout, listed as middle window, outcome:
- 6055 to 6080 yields -3.5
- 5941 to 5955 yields -1.9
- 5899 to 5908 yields 0.7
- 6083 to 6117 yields -2.8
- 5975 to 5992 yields 2.0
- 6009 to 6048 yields -3.6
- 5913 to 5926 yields 0.7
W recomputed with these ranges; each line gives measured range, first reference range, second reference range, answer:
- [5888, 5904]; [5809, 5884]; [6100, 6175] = 3.5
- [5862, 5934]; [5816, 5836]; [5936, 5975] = 9.2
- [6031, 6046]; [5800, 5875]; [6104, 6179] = -2.4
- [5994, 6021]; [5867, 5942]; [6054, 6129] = 0.6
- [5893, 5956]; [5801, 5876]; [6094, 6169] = 2.6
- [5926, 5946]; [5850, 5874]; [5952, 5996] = 0.7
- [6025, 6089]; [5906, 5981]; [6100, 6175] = -3.8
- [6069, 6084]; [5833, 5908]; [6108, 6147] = -0.7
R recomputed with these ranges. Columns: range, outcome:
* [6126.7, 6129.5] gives 39.9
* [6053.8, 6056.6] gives 35.5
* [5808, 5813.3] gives 36.7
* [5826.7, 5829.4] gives 39.8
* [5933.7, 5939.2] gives 34.9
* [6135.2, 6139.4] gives 40.2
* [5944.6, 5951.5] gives 42.6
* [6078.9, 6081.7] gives 31.1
